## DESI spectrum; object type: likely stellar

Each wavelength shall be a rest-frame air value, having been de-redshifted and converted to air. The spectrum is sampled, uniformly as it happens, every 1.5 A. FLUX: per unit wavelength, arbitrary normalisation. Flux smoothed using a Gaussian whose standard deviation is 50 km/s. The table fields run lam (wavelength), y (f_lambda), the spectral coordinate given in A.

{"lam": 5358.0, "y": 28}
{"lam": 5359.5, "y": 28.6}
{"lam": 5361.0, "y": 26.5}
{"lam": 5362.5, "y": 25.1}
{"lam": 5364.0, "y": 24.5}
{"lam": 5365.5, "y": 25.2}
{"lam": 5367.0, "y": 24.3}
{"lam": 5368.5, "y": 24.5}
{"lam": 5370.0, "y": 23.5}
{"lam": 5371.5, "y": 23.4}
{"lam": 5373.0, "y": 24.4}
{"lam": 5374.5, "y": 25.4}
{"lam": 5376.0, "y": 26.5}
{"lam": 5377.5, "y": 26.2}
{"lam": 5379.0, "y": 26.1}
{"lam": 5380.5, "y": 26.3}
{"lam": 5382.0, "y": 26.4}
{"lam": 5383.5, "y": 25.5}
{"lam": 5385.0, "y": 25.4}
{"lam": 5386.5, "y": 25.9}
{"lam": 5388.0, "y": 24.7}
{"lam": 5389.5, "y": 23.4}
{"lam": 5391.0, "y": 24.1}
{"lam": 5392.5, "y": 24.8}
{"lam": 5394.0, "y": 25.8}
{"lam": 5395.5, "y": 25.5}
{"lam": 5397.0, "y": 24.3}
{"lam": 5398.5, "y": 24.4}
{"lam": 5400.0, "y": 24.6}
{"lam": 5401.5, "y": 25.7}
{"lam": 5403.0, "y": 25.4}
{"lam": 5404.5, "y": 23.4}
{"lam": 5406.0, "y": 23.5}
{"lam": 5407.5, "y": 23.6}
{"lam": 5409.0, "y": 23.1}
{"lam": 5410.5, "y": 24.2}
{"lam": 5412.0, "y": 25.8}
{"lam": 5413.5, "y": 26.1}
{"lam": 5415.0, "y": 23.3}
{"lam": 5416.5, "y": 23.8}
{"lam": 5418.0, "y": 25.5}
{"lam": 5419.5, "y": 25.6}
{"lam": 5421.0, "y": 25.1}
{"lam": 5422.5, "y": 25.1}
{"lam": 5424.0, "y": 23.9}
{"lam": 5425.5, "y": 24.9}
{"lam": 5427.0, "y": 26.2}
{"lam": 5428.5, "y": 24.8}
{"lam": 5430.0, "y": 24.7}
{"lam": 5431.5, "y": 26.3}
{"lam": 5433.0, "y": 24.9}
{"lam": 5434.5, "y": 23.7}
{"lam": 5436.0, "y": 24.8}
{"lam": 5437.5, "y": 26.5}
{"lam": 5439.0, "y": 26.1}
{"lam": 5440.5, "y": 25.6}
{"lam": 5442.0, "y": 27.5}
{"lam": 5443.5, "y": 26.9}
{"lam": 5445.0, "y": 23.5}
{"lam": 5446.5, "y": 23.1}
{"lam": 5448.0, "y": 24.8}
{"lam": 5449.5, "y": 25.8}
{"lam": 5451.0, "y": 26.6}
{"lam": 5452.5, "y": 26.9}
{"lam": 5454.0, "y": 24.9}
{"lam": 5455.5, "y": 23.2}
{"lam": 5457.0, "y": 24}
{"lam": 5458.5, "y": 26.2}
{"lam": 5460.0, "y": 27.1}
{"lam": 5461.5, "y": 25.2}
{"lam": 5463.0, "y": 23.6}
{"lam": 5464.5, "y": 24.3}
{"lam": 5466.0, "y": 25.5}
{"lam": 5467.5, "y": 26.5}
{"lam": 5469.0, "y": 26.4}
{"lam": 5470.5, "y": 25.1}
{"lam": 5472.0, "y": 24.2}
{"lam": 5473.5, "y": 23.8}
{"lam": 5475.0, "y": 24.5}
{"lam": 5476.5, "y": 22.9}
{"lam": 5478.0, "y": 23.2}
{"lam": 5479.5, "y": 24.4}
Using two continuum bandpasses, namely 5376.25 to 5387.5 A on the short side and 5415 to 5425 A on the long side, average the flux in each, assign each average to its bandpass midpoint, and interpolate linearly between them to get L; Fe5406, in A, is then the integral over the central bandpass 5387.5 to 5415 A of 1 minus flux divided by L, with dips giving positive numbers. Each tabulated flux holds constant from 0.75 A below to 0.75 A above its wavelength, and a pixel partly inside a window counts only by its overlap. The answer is 0.9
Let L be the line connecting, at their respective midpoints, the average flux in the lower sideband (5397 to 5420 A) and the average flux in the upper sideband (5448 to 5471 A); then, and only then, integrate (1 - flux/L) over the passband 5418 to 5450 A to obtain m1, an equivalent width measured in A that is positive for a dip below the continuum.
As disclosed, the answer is -0.35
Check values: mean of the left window 24.5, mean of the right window 25.4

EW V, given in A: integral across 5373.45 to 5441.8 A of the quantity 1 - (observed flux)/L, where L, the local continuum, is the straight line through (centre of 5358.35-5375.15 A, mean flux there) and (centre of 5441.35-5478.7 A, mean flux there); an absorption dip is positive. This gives 0.03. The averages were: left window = 25.1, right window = 25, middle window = 25.1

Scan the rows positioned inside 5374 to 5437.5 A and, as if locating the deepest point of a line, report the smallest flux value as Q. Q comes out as 23.1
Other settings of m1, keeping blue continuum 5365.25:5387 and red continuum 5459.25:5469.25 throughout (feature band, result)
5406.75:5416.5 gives 0.4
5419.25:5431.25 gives 0.1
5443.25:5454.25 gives 0.1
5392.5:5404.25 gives 0.1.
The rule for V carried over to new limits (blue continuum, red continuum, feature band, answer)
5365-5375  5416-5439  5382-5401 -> -0.2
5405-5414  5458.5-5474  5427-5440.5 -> -0.3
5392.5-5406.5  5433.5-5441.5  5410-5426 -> 0.1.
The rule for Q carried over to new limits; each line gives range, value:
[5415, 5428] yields 23.3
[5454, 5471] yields 23.2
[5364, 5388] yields 23.4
